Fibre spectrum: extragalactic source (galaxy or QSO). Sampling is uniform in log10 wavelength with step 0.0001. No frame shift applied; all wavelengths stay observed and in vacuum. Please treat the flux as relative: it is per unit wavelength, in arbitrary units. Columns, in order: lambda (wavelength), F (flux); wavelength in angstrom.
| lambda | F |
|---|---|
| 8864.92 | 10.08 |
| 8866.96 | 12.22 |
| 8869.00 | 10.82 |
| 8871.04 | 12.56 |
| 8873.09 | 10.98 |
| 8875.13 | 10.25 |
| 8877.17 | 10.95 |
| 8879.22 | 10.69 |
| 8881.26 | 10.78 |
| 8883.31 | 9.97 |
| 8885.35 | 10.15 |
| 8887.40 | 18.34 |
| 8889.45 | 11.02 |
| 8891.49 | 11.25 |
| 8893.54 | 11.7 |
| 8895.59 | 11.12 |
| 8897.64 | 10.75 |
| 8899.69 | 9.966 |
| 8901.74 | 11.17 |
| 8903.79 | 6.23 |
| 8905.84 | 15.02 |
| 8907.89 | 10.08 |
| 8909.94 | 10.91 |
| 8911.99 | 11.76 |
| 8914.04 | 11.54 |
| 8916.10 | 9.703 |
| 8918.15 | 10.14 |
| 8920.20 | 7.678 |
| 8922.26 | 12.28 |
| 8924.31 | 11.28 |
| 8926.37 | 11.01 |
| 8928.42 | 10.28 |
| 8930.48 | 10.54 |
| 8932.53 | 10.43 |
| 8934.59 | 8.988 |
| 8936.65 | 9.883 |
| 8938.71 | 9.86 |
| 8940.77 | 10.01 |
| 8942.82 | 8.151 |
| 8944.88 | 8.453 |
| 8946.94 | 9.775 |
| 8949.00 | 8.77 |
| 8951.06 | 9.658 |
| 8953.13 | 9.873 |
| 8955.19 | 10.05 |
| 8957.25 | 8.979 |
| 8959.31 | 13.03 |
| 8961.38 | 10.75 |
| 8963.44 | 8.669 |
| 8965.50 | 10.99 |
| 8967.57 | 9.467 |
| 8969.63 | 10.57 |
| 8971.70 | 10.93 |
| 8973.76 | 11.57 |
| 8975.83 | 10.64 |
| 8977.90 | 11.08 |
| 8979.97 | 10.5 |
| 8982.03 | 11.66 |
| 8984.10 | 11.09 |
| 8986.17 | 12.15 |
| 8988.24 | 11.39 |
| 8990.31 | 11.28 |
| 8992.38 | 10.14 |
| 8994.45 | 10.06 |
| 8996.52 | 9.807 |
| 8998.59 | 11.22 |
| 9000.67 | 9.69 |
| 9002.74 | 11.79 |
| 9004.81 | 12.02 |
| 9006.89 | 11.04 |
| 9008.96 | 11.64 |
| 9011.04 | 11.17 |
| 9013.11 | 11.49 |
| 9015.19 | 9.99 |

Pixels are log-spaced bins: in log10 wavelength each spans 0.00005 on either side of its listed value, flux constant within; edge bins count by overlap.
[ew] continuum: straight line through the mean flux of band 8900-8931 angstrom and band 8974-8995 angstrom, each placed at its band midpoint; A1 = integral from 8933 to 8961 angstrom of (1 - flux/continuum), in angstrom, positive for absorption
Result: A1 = 2.9 angstrom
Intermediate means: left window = 10.6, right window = 11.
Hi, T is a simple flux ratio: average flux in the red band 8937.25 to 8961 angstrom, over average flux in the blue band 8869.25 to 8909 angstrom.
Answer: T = 0.87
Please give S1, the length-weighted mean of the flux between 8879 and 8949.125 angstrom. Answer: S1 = 10.6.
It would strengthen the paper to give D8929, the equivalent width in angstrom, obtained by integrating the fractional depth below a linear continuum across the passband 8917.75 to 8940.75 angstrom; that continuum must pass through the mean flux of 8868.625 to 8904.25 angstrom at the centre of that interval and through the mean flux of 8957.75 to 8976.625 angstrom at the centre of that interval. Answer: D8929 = 1.4 angstrom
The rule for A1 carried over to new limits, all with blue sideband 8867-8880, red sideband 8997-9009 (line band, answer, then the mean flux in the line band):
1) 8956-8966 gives 0.6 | 10.5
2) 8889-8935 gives 1.9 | 10.7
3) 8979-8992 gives -0.2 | 11.3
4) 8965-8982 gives 0.6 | 10.8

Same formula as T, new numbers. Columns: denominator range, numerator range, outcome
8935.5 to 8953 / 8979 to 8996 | 1.18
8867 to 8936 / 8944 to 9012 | 0.97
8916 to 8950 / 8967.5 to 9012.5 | 1.12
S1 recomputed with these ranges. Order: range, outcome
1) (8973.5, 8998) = 10.9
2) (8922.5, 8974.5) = 10.1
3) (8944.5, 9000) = 10.5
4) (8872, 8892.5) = 11.4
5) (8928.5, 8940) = 9.96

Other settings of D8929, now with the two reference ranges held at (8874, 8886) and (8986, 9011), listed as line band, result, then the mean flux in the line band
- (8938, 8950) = 1.8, 9.16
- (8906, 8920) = -0.2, 10.8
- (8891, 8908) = -0.4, 10.8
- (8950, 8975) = 1.0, 10.4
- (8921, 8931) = -0.3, 11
